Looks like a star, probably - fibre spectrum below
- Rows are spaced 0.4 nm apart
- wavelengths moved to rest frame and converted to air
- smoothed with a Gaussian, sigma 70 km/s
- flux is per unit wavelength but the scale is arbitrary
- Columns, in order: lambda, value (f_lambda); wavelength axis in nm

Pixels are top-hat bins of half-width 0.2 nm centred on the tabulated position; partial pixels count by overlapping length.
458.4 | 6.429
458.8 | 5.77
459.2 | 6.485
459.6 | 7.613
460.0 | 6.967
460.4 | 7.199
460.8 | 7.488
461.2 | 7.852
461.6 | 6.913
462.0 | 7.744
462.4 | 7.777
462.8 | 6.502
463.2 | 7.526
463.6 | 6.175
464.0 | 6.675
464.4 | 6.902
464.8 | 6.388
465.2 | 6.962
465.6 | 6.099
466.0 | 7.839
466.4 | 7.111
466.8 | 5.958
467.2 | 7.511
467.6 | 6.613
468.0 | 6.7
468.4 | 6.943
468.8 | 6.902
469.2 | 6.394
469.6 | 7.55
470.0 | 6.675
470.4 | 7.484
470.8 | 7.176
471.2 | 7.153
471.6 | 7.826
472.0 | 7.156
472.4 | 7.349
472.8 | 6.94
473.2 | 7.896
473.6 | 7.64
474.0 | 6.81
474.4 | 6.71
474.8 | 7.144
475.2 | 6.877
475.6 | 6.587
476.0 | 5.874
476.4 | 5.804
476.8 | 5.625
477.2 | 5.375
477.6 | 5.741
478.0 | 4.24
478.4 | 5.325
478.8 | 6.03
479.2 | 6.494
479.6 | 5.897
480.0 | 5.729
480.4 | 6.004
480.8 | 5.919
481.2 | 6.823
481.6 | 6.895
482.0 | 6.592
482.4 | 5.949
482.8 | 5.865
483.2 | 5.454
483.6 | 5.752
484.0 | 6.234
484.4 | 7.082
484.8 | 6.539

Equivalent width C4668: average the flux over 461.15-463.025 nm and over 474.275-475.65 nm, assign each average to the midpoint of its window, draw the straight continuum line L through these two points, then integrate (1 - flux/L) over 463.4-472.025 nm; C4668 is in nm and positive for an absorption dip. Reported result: 0.25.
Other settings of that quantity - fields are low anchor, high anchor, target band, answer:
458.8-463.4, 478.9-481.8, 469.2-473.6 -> -0.395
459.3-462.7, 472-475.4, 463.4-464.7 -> 0.136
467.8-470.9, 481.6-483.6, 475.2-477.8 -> 0.223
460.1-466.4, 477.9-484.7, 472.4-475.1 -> -0.297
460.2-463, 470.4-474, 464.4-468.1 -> 0.278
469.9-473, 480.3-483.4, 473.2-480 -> 0.563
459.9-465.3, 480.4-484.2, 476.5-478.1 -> 0.263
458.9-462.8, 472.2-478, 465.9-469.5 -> 0.012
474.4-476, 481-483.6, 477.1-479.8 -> 0.374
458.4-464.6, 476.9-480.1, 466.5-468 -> -0.042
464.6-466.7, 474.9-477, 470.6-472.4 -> -0.238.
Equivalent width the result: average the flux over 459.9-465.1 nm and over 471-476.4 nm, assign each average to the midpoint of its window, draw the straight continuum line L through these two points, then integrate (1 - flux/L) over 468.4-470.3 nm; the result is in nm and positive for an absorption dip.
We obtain 0.04 nm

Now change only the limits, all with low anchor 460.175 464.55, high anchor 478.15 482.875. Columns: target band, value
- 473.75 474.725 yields -0.06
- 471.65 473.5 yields -0.23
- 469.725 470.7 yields -0.06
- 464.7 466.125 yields 0.04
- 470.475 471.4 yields -0.07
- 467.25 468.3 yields 0.01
